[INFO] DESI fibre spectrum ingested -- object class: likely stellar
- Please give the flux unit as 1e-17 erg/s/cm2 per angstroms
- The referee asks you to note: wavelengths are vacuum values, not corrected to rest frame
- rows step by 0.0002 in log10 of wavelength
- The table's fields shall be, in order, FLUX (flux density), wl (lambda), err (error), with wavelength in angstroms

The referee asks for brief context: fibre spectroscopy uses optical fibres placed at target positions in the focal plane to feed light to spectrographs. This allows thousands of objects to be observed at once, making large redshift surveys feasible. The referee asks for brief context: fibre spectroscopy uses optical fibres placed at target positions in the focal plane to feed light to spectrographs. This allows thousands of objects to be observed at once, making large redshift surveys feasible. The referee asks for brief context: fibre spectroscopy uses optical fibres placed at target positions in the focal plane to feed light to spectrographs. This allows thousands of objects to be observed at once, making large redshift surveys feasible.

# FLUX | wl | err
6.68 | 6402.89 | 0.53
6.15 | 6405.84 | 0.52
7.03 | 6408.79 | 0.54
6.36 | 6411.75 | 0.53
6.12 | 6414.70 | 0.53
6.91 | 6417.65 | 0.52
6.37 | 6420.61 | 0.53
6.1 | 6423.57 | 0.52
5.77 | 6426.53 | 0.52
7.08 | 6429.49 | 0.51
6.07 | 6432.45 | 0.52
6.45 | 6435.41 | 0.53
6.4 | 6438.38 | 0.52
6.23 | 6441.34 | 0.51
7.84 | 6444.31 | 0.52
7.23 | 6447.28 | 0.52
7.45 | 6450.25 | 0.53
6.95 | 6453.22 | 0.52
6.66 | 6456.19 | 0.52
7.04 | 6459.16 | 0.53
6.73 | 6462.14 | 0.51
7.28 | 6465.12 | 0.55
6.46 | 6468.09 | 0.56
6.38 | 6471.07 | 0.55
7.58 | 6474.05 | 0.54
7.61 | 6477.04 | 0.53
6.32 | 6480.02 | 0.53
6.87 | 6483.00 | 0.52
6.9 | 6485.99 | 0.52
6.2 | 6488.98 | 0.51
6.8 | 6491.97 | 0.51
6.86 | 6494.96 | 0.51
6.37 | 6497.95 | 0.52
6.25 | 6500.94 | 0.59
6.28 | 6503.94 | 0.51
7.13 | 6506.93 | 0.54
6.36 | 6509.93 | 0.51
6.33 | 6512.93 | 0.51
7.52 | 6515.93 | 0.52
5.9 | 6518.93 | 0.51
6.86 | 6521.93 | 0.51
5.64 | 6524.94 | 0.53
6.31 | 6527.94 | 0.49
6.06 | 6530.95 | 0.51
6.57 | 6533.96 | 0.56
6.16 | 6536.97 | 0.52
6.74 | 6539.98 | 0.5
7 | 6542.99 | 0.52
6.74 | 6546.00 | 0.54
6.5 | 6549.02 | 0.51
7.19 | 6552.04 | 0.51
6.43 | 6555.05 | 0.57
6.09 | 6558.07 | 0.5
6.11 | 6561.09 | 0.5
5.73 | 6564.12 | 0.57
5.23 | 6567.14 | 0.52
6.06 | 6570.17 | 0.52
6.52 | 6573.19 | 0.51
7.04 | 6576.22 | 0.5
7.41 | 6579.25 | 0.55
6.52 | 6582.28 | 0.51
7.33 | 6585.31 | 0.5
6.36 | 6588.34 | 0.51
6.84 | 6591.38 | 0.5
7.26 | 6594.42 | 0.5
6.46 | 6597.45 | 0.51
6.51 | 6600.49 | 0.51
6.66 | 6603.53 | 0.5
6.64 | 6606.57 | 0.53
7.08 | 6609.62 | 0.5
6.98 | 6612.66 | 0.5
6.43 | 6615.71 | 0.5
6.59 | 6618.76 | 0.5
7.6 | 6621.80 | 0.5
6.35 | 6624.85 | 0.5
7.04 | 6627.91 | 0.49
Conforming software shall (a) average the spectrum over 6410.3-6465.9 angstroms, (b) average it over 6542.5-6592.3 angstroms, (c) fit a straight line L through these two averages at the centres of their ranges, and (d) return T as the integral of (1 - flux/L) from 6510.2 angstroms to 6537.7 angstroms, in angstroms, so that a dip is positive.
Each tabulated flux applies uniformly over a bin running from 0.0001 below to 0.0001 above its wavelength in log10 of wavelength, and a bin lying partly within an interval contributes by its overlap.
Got 0.8 angstroms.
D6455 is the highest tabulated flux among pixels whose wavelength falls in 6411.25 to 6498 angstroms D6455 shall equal 7.84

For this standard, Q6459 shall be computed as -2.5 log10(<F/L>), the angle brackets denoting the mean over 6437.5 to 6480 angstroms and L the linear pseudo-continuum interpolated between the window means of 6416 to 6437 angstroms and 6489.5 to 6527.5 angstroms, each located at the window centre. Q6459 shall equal -0.09 mag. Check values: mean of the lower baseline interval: 6.39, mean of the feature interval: 6.97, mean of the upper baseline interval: 6.51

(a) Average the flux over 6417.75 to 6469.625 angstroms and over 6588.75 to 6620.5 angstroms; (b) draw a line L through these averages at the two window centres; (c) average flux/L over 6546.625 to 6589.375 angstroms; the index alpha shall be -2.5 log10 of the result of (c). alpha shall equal 0.04 mag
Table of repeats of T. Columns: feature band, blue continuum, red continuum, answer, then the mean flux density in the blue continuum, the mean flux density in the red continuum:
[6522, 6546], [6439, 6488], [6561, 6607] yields 1.11 angstroms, 6.95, 6.55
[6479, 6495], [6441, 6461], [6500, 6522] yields 0.31 angstroms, 7.1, 6.57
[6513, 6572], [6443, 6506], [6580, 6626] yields 4.00 angstroms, 6.86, 6.79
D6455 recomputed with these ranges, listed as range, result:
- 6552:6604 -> 7.41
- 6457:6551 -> 7.61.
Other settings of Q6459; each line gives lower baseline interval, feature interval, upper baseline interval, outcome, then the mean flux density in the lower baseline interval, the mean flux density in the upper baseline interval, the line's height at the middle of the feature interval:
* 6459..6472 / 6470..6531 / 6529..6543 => 0.000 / 6.77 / 6.45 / 6.61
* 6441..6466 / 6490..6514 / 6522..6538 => -0.003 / 7.08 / 6.21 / 6.53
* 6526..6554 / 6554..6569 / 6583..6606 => 0.129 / 6.57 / 6.76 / 6.65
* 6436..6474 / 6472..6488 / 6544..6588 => -0.030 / 6.9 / 6.5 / 6.81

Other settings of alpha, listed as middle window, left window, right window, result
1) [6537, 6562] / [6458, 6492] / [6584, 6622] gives 0.04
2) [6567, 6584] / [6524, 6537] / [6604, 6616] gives -0.01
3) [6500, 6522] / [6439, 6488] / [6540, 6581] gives 0.02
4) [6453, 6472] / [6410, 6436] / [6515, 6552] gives -0.06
